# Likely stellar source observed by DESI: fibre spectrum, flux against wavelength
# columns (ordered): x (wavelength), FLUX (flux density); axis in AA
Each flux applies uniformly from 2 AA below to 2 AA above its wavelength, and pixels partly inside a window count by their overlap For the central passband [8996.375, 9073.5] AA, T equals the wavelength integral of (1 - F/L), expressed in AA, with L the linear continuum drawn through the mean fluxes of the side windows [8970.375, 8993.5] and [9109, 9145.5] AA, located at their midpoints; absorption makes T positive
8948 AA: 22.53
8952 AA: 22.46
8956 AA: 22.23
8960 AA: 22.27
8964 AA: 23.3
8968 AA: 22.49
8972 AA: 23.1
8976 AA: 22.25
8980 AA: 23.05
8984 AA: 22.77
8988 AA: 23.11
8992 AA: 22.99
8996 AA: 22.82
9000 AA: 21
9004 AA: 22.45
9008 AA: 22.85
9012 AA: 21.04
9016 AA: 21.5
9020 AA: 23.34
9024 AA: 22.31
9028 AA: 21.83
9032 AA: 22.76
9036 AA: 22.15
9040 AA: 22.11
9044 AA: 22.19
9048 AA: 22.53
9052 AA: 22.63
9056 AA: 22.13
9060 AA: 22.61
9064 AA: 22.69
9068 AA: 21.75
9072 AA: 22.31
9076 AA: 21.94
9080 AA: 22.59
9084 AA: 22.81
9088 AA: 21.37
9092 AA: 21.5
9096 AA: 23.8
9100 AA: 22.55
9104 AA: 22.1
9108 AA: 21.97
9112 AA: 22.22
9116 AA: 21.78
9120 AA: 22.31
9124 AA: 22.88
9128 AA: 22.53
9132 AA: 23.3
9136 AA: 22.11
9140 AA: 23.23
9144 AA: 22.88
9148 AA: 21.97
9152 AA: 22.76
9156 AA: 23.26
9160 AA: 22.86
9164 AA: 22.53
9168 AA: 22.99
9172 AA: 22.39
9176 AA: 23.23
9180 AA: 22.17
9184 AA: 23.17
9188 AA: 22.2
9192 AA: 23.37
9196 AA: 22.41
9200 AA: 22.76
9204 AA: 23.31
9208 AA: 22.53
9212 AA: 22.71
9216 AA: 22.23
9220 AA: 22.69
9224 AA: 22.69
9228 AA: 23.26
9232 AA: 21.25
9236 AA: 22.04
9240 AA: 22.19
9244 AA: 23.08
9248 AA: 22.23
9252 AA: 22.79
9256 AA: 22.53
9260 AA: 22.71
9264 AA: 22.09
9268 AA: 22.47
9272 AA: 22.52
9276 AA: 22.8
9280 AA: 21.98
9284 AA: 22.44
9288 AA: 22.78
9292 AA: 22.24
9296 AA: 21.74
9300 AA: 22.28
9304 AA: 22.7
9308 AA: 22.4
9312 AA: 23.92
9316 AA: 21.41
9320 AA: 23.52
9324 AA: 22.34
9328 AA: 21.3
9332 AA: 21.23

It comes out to 1.8 AA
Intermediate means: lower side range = 22.9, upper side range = 22.6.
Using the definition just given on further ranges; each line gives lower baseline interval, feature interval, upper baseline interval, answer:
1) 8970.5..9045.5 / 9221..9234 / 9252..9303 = 0.0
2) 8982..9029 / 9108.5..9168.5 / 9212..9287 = -0.6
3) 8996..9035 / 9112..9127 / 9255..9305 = 0.0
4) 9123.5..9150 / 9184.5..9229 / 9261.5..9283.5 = -0.4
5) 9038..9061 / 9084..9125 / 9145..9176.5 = 0.5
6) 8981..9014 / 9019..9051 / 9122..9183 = 0.1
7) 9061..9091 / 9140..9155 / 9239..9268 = -0.2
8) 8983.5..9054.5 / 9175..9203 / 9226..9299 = -0.5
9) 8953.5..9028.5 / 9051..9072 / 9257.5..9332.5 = 0.1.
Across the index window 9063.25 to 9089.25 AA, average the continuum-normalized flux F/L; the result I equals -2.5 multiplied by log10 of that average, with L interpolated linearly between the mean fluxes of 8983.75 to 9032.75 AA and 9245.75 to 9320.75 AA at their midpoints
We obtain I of 0.01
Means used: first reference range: 22.3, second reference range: 22.5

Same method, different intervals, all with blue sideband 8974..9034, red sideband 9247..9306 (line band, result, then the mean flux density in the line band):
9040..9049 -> 0.01 mag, 22.3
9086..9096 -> 0.02 mag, 21.9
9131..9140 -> -0.02 mag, 22.8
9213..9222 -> 0.00 mag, 22.5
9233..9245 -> 0.01 mag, 22.3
